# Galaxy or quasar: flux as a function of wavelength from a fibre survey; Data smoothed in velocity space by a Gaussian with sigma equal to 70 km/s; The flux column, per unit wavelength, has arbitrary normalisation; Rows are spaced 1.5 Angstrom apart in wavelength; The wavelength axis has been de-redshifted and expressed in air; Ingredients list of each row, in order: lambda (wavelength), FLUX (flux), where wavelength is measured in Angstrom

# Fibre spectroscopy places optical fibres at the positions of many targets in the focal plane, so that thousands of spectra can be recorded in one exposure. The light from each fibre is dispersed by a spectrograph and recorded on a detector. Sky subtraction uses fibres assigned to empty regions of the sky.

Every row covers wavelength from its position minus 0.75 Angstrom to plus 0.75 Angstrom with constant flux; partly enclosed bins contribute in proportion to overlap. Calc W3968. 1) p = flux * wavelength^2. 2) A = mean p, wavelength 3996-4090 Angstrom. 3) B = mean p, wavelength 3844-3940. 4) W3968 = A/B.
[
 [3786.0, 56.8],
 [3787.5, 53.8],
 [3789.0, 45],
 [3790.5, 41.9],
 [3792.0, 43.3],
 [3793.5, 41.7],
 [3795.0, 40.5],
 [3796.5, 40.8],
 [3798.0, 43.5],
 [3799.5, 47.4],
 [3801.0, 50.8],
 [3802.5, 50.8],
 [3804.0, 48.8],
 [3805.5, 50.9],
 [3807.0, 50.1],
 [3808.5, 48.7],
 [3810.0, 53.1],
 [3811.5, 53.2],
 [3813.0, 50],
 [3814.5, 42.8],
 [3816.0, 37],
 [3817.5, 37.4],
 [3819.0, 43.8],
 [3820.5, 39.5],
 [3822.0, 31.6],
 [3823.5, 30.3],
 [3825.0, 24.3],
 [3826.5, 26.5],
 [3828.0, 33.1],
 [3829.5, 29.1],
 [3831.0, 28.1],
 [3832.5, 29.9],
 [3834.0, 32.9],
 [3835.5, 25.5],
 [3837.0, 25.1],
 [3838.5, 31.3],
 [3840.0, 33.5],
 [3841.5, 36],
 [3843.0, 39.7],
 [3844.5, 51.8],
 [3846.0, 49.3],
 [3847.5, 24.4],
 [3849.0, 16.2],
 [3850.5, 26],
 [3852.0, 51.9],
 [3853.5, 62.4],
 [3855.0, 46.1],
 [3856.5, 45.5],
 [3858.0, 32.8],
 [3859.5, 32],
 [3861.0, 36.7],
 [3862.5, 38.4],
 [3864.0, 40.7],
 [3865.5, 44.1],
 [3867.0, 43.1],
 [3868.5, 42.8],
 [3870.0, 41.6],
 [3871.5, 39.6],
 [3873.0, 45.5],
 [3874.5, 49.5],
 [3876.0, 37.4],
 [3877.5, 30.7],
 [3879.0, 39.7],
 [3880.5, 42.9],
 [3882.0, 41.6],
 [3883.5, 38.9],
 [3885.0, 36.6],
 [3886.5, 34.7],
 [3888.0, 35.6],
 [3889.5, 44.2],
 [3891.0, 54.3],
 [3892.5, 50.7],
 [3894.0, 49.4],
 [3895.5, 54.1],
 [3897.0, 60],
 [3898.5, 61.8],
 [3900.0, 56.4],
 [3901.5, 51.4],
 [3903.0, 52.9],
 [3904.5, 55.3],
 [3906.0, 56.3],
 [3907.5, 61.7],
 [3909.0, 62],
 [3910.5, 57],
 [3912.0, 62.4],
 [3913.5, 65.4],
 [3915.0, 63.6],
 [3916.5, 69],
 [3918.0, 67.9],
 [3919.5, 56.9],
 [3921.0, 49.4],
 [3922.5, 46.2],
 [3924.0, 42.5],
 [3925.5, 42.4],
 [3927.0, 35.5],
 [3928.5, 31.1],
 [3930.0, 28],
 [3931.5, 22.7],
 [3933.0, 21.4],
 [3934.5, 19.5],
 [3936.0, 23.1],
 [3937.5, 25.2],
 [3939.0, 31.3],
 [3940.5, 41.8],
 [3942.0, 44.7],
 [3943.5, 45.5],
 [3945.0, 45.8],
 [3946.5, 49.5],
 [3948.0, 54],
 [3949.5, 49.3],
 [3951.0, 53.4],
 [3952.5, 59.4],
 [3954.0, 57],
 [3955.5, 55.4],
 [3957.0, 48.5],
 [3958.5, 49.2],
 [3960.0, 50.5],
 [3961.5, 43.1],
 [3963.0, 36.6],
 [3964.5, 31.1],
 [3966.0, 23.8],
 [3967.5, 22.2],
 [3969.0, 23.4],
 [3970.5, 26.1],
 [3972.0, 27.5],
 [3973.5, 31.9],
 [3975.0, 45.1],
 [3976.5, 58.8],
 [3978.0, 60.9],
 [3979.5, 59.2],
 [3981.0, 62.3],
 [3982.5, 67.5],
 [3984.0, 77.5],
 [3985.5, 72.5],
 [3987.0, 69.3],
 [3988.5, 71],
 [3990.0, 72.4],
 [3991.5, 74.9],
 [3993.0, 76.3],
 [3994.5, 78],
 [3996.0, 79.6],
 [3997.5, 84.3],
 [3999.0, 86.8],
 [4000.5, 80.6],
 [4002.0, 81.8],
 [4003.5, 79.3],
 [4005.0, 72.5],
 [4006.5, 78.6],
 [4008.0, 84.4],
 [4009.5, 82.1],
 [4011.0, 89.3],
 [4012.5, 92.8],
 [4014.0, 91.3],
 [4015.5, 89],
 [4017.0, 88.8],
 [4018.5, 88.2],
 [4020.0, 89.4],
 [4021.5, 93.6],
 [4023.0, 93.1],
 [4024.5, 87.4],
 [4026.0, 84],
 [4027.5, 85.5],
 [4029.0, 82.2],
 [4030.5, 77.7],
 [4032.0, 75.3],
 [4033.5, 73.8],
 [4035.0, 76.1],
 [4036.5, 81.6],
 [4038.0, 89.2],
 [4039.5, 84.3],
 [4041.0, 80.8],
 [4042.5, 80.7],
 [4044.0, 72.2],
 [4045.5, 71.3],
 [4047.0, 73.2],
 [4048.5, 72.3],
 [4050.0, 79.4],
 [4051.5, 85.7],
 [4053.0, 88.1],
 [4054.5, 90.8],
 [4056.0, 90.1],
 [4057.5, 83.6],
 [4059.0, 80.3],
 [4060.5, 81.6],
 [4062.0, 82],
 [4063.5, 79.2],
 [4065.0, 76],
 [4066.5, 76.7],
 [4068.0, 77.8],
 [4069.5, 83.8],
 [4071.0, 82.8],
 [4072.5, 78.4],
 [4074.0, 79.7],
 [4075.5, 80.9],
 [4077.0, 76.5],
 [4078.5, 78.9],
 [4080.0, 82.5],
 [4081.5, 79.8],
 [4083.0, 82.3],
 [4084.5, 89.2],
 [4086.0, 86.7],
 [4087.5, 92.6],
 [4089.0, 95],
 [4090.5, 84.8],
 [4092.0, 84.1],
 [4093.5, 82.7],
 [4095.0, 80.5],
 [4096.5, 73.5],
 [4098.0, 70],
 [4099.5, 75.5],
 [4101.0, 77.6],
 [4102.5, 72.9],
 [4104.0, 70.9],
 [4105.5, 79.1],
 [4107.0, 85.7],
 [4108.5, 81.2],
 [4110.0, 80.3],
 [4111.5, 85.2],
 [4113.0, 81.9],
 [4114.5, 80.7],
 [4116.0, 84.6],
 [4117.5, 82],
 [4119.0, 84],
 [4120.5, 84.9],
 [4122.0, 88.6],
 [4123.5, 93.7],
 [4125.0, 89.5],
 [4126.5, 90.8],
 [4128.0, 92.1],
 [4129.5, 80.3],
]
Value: 2.02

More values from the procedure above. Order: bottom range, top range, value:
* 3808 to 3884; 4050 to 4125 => 2.42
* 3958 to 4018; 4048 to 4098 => 1.33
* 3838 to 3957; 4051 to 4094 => 2.03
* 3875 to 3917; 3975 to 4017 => 1.58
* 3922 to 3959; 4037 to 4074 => 2.10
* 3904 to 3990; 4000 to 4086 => 1.81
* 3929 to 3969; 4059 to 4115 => 2.20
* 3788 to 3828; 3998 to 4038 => 2.19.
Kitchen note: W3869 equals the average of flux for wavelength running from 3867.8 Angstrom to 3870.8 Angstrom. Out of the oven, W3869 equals 42.1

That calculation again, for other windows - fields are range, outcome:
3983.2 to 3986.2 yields 74.9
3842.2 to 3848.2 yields 41.4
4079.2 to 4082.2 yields 81.1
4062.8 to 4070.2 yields 78.7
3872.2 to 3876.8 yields 43.9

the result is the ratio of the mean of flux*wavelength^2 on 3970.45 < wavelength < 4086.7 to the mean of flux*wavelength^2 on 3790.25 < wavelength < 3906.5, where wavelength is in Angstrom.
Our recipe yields 2.0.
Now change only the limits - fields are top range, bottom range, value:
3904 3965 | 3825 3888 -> 1.30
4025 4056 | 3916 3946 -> 2.16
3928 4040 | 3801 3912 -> 1.56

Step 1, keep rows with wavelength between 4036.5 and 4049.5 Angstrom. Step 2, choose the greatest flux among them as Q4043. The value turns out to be 89.2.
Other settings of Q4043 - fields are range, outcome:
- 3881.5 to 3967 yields 69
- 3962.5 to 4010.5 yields 86.8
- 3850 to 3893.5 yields 62.4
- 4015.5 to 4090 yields 95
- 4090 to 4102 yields 84.8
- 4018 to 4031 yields 93.6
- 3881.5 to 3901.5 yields 61.8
